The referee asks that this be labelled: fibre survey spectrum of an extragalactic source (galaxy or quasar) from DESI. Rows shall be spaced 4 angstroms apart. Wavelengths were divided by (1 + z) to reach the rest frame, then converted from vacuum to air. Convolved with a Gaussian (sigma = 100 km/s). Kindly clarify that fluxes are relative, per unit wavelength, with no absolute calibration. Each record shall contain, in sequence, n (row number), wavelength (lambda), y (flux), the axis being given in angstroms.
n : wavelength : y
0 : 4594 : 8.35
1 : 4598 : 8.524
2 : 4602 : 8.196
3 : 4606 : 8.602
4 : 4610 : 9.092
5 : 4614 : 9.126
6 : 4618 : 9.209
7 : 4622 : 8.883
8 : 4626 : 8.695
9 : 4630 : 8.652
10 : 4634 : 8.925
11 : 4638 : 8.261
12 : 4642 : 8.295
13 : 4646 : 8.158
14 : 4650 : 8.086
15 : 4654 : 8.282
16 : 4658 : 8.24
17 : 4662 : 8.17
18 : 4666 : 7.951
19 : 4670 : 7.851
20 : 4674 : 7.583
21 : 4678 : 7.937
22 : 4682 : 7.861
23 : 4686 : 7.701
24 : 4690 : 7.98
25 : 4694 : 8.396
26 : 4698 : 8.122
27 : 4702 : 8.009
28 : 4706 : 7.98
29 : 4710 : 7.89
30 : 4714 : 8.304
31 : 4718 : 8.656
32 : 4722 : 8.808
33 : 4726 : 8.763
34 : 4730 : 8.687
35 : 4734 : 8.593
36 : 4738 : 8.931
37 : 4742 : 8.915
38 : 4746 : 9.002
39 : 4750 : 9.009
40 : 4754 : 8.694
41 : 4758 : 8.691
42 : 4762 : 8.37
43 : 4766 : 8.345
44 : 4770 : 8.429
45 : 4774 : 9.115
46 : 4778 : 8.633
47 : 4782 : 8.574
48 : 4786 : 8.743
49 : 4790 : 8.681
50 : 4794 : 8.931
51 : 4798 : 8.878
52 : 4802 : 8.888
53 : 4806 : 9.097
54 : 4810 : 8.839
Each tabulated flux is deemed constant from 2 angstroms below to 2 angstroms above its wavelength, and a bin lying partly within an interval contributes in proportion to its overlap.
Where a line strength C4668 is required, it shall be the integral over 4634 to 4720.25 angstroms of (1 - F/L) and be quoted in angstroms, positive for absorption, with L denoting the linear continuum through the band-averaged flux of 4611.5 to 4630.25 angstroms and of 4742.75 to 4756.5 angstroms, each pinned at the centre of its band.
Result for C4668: 7.9 angstroms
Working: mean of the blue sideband 8.94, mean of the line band 8.1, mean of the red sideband 8.9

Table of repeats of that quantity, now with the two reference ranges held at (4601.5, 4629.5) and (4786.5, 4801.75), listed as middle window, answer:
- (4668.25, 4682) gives 1.6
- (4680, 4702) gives 2.1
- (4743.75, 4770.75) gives 0.5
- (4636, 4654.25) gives 1.3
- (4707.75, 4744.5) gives 0.9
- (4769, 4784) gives 0.2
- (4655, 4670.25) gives 1.3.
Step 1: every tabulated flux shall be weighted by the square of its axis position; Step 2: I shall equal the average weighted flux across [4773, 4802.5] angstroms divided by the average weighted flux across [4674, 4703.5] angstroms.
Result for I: 1.1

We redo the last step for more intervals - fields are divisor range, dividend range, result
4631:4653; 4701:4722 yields 1.02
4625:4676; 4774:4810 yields 1.14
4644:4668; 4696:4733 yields 1.05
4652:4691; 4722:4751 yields 1.14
